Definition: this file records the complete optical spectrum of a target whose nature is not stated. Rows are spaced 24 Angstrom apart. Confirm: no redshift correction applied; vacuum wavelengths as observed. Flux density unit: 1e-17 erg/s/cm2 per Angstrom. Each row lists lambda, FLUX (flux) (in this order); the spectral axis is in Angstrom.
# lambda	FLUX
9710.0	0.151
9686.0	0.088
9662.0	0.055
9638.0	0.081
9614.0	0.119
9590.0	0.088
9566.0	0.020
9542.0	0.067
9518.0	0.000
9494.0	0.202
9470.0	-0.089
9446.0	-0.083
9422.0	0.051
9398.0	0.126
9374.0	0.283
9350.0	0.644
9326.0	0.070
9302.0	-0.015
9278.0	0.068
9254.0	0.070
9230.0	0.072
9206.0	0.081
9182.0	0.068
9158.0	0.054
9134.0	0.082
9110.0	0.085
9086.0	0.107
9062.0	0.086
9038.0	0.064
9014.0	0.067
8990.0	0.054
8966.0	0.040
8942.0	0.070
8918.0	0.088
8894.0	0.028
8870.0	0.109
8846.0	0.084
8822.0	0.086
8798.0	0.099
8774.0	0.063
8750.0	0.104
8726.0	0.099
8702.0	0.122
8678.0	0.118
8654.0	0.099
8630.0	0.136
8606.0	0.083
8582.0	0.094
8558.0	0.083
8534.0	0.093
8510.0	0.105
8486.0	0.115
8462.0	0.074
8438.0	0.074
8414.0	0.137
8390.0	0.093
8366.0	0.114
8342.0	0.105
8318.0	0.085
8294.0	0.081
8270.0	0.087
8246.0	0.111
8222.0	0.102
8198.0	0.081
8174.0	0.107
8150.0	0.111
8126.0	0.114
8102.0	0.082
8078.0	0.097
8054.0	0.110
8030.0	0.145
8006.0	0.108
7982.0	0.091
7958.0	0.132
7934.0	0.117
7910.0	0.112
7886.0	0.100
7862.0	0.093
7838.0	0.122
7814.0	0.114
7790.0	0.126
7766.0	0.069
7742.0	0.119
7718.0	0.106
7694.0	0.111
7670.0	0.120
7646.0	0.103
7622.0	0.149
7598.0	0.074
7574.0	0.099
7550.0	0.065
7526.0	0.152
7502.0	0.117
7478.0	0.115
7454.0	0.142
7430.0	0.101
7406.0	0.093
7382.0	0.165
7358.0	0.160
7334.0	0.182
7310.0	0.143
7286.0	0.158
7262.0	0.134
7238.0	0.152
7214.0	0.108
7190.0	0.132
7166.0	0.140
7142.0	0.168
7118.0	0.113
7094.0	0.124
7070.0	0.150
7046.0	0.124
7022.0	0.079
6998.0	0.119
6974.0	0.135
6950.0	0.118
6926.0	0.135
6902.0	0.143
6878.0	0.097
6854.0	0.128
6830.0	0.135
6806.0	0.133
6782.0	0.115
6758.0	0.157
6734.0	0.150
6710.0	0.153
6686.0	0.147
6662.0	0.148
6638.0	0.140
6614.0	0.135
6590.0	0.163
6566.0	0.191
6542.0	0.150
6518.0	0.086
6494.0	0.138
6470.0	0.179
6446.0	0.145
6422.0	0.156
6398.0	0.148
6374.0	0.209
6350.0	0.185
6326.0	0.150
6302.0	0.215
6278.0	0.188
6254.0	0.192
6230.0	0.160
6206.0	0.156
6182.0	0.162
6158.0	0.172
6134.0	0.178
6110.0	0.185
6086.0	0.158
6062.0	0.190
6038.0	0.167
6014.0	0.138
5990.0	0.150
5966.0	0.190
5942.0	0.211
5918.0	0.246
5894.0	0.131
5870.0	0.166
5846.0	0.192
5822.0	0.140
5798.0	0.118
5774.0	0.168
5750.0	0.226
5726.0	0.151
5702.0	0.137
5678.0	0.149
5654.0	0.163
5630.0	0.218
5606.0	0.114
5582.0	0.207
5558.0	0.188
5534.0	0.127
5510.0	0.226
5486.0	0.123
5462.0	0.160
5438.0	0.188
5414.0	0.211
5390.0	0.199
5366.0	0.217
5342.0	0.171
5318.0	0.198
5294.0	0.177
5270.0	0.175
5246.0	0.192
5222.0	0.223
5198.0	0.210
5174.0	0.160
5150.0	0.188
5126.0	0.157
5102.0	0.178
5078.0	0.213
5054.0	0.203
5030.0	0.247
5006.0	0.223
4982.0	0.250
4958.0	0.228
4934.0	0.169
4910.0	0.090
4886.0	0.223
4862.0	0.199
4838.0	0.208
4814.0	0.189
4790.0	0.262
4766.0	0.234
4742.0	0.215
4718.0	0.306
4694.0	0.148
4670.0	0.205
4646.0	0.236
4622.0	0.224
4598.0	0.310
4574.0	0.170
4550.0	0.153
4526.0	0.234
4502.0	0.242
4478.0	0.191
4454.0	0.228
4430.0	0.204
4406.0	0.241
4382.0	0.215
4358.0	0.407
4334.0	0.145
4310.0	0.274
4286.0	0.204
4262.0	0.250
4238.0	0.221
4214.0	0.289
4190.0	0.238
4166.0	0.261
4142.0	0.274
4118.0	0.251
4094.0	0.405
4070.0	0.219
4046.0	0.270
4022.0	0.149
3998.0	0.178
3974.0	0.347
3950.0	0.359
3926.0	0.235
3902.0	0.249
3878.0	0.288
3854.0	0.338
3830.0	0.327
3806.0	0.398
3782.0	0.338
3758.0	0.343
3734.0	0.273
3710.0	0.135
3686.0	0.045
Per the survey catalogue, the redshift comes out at 1.51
